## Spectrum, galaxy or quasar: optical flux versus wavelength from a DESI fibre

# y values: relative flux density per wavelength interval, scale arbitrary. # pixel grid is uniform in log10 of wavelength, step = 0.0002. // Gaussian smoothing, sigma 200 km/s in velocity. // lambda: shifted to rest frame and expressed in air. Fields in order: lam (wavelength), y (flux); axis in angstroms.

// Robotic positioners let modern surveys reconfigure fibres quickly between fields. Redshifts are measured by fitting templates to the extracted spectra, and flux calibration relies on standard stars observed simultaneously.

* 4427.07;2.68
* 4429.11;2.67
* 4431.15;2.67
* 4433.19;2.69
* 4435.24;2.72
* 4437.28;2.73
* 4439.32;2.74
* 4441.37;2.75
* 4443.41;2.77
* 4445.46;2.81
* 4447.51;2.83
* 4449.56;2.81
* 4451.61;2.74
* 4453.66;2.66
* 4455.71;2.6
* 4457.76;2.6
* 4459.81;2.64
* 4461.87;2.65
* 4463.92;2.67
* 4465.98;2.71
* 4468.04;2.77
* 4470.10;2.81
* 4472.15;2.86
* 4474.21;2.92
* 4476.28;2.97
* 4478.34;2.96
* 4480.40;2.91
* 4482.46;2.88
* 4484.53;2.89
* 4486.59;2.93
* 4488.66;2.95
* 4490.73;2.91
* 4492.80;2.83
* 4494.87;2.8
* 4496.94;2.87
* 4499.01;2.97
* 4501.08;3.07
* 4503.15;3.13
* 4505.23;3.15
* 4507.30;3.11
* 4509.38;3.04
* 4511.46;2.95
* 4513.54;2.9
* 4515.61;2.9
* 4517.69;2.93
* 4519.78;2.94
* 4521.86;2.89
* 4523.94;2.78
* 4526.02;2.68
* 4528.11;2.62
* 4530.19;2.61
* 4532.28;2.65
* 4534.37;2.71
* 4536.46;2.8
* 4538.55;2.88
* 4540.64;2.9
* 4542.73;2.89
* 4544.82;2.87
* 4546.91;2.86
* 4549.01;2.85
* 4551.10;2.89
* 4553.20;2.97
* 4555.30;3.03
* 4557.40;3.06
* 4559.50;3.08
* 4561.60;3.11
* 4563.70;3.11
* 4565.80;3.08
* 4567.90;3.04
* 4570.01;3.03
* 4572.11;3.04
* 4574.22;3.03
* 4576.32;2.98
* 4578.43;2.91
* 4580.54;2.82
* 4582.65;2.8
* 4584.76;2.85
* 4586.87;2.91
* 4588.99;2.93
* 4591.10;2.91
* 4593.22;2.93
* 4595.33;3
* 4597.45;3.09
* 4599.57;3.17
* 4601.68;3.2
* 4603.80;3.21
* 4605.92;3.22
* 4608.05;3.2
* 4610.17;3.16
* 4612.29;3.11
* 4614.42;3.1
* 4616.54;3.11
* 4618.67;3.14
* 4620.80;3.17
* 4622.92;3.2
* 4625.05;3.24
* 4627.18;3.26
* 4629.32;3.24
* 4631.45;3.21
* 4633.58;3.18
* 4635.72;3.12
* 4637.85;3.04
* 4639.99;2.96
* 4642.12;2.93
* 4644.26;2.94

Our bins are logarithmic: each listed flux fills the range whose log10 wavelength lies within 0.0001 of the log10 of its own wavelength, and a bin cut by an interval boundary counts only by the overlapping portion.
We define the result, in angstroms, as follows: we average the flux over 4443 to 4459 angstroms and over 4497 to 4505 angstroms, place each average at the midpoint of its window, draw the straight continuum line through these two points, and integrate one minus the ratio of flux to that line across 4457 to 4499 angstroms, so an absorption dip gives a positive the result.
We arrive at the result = 0.95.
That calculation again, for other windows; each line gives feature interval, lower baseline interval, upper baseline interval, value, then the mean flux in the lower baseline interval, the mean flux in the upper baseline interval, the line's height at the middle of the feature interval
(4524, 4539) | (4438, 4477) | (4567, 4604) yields 0.9 angstroms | 2.75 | 2.99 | 2.89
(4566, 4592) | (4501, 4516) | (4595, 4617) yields 1.5 angstroms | 3.04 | 3.15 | 3.12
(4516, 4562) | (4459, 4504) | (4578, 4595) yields 0.3 angstroms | 2.87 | 2.89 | 2.88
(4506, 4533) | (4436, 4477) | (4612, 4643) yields 0.4 angstroms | 2.75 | 3.14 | 2.89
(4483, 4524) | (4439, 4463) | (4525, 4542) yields -3.4 angstroms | 2.72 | 2.73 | 2.73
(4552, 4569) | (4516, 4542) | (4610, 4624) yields -0.8 angstroms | 2.79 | 3.14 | 2.91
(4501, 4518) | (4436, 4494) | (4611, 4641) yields -0.7 angstroms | 2.8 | 3.15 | 2.89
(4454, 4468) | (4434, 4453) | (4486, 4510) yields 0.9 angstroms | 2.76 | 2.98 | 2.83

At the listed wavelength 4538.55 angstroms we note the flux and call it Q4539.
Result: 2.88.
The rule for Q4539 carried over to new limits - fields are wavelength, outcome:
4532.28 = 2.65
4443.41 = 2.77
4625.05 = 3.24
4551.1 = 2.89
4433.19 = 2.69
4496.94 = 2.87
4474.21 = 2.92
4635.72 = 3.12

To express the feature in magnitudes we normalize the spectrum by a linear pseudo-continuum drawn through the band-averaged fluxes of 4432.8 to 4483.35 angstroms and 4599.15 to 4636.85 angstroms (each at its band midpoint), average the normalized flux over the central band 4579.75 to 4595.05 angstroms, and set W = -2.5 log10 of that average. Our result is 0.08 mag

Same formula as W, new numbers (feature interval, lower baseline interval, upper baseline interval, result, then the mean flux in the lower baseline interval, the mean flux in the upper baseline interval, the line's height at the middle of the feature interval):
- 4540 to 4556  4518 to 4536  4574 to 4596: -0.038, 2.74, 2.91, 2.8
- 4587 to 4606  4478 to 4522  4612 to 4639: 0.020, 2.95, 3.16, 3.11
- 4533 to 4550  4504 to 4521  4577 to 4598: 0.044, 2.99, 2.91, 2.96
